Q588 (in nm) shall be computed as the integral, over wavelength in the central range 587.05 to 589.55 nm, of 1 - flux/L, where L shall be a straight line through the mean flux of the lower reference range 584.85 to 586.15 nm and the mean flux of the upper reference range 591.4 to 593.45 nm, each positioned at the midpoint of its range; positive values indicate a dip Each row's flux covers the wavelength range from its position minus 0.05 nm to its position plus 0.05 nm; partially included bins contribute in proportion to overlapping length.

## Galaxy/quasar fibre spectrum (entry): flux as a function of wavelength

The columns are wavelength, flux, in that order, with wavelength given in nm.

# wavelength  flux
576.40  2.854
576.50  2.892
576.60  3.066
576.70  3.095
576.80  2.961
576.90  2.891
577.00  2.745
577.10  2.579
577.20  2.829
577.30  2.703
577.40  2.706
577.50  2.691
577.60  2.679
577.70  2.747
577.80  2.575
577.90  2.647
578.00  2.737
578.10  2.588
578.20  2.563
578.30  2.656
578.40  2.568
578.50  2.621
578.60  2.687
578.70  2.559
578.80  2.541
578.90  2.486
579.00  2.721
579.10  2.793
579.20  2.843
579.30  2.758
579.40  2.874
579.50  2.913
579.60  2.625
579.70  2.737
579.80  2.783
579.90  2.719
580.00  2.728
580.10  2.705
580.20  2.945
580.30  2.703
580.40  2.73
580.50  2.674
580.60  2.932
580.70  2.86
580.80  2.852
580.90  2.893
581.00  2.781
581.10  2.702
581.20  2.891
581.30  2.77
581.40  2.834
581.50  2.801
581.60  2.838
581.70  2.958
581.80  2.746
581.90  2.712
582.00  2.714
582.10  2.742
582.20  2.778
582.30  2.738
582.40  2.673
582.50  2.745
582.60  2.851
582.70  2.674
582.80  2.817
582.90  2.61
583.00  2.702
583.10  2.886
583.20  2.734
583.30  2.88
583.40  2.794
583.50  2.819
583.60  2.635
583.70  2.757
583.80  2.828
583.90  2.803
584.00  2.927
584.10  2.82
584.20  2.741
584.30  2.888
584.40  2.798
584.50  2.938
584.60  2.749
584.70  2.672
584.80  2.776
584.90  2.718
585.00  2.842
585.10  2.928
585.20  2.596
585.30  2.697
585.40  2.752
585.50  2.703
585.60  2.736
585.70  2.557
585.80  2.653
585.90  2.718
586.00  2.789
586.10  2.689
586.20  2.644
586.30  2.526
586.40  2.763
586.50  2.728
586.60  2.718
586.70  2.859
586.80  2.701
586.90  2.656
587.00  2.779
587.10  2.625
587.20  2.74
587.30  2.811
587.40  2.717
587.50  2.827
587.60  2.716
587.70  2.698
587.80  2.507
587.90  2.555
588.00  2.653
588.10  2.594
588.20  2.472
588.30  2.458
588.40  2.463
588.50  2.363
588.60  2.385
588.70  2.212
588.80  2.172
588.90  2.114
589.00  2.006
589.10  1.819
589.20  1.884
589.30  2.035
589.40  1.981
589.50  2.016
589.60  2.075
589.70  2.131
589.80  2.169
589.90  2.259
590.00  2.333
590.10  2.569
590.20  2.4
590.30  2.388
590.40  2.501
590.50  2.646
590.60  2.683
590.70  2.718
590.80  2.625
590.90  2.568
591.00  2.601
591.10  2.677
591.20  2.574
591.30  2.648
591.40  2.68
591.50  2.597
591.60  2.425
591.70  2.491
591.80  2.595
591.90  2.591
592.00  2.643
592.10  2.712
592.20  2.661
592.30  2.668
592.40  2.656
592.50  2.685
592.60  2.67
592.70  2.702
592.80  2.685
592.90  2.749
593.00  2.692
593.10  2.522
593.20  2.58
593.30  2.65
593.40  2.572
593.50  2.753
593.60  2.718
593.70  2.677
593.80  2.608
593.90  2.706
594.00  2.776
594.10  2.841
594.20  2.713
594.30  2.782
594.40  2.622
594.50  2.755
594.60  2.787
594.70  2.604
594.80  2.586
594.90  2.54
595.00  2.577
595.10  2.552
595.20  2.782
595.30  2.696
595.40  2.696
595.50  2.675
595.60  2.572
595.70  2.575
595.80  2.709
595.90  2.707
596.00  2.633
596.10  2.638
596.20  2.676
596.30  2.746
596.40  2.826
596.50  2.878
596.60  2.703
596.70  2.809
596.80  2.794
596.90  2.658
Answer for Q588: 0.27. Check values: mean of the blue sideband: 2.72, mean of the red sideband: 2.63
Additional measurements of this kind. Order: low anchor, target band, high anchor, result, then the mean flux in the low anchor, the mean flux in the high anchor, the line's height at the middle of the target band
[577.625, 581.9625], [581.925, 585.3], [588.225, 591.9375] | -0.22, 2.74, 2.37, 2.6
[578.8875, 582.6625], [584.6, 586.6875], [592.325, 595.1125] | 0.02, 2.78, 2.67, 2.74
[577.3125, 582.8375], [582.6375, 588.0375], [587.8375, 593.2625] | -0.29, 2.74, 2.46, 2.6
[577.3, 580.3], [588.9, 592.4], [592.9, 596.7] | 0.34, 2.7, 2.68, 2.69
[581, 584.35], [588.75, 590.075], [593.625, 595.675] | 0.31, 2.78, 2.68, 2.72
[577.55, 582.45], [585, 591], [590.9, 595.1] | 0.38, 2.74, 2.65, 2.68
